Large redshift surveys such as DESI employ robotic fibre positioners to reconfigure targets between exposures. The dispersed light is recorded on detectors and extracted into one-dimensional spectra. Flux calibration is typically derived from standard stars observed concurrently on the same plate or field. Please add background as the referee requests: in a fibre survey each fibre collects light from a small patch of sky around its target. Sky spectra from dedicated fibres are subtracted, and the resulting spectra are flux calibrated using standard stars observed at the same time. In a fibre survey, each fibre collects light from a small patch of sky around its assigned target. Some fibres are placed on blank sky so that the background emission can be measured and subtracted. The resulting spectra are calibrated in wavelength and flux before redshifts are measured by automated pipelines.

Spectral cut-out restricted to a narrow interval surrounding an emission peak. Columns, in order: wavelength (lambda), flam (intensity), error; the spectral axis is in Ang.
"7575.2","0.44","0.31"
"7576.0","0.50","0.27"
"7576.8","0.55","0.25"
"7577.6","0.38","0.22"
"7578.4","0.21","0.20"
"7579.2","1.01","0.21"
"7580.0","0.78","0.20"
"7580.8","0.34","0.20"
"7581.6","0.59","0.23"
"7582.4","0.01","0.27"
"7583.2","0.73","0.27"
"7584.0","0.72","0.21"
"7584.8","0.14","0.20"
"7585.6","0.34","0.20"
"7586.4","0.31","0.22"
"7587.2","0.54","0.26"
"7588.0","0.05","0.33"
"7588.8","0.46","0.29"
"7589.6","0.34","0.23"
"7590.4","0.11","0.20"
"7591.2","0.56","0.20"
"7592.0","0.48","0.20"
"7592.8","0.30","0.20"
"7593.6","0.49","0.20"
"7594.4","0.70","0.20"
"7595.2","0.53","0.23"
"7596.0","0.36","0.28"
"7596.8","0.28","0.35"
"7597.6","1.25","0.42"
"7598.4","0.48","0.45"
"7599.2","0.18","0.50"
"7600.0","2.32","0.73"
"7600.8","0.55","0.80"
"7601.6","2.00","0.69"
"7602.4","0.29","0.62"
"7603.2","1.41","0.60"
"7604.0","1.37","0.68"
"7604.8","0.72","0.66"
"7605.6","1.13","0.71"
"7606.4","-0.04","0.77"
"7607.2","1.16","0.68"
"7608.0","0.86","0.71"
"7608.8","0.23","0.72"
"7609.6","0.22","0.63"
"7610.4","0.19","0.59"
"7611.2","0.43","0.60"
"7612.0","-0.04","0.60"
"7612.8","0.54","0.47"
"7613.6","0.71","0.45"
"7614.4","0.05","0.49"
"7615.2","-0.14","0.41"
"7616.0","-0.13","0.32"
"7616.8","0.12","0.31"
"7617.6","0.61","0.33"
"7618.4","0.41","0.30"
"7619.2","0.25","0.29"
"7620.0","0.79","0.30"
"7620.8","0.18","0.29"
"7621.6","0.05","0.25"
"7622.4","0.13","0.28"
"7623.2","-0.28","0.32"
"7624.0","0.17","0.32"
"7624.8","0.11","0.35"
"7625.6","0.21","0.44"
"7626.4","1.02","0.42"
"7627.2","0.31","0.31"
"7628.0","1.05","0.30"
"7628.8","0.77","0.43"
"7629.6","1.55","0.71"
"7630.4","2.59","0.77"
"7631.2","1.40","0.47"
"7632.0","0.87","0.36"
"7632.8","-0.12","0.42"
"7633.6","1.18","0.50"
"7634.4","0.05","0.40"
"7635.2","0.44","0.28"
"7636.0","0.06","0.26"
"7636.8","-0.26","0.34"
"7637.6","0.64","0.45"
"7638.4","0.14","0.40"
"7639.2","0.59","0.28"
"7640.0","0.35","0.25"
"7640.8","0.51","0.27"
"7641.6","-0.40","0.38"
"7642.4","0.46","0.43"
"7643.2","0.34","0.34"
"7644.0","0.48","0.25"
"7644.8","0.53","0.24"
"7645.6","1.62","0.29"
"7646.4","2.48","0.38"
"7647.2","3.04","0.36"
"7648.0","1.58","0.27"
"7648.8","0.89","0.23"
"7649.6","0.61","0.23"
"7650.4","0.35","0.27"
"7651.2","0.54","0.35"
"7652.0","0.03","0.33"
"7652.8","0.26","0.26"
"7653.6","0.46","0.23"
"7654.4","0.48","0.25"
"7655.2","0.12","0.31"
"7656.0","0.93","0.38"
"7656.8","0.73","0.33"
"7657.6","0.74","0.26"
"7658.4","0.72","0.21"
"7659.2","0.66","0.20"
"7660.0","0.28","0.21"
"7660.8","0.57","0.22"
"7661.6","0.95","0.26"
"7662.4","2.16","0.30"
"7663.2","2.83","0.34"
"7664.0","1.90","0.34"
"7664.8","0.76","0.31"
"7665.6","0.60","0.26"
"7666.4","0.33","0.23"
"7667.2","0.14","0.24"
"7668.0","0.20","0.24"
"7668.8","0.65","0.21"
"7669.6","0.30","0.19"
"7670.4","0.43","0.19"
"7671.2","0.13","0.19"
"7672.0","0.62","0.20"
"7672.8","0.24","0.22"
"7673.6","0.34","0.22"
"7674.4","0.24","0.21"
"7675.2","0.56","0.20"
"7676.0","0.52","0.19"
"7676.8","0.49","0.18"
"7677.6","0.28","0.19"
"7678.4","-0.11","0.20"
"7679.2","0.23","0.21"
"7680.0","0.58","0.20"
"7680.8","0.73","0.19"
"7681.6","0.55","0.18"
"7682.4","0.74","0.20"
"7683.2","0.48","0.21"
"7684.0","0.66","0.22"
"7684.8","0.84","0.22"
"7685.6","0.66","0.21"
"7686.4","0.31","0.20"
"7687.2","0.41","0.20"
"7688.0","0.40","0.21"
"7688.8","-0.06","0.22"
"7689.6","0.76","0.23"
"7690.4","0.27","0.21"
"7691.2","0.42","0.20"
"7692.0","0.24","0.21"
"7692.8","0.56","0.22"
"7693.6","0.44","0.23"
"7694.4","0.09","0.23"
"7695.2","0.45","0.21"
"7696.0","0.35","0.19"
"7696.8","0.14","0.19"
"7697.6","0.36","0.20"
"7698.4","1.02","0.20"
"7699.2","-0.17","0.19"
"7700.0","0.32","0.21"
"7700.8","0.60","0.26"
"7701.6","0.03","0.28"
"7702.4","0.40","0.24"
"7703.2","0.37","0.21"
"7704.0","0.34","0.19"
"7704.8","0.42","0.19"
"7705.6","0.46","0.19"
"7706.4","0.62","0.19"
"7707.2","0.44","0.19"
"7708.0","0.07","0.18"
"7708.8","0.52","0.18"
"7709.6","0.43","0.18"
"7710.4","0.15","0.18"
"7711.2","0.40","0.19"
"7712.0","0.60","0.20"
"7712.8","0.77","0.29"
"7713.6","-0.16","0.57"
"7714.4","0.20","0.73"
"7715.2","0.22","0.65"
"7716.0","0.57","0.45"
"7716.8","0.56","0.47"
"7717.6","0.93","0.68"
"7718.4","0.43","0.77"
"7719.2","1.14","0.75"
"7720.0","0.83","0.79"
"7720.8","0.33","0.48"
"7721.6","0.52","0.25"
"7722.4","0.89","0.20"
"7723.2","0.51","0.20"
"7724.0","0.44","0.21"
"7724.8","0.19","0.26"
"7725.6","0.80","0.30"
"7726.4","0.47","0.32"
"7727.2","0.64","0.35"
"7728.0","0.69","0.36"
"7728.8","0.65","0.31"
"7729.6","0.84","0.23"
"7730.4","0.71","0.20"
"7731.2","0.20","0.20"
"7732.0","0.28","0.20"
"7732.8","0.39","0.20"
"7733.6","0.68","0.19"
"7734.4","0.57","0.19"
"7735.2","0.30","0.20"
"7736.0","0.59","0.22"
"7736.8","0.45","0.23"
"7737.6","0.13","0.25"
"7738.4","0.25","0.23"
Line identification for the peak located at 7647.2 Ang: [S II] 6716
